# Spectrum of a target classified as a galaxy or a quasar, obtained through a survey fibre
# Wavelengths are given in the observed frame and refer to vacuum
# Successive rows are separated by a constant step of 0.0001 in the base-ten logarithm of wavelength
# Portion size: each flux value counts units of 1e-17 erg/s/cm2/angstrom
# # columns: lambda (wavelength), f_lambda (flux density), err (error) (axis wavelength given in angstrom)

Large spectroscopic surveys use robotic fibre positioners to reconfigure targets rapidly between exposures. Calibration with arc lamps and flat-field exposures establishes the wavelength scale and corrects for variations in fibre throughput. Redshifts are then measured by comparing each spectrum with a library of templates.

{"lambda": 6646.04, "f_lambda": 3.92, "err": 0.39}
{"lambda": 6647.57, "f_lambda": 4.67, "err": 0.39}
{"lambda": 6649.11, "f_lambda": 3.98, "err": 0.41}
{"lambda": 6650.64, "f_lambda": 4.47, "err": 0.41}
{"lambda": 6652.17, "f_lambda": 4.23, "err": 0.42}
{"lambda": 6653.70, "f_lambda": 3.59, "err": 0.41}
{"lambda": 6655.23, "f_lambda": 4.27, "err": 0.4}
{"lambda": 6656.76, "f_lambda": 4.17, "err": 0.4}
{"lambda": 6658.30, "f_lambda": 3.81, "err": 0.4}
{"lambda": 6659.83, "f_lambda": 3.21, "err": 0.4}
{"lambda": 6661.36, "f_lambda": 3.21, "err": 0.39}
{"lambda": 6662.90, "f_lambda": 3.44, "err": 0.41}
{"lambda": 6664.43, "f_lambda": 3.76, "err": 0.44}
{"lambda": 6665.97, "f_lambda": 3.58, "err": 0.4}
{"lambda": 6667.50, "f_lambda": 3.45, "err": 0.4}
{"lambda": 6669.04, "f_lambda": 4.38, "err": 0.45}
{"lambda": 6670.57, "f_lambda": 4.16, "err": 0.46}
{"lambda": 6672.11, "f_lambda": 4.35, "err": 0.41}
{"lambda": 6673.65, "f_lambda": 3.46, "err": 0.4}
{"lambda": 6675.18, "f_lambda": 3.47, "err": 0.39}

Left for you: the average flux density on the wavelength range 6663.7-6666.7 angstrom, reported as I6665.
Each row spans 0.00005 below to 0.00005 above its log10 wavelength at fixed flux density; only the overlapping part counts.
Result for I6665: 3.66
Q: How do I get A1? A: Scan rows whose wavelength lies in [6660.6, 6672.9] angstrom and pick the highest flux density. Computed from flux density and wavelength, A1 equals 4.38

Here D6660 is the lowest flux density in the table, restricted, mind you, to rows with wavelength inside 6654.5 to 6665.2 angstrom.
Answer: 3.21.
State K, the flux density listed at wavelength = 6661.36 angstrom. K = 3.21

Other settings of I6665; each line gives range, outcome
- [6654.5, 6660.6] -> 3.86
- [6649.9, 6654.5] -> 4.1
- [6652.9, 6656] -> 3.94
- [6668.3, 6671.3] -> 4.28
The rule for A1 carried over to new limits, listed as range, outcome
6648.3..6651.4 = 4.47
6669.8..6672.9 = 4.35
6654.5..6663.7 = 4.27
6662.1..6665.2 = 3.76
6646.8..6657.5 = 4.67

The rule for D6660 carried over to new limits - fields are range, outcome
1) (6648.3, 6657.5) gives 3.59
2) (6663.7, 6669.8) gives 3.45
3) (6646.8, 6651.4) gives 3.98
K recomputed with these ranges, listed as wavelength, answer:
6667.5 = 3.45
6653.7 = 3.59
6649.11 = 3.98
